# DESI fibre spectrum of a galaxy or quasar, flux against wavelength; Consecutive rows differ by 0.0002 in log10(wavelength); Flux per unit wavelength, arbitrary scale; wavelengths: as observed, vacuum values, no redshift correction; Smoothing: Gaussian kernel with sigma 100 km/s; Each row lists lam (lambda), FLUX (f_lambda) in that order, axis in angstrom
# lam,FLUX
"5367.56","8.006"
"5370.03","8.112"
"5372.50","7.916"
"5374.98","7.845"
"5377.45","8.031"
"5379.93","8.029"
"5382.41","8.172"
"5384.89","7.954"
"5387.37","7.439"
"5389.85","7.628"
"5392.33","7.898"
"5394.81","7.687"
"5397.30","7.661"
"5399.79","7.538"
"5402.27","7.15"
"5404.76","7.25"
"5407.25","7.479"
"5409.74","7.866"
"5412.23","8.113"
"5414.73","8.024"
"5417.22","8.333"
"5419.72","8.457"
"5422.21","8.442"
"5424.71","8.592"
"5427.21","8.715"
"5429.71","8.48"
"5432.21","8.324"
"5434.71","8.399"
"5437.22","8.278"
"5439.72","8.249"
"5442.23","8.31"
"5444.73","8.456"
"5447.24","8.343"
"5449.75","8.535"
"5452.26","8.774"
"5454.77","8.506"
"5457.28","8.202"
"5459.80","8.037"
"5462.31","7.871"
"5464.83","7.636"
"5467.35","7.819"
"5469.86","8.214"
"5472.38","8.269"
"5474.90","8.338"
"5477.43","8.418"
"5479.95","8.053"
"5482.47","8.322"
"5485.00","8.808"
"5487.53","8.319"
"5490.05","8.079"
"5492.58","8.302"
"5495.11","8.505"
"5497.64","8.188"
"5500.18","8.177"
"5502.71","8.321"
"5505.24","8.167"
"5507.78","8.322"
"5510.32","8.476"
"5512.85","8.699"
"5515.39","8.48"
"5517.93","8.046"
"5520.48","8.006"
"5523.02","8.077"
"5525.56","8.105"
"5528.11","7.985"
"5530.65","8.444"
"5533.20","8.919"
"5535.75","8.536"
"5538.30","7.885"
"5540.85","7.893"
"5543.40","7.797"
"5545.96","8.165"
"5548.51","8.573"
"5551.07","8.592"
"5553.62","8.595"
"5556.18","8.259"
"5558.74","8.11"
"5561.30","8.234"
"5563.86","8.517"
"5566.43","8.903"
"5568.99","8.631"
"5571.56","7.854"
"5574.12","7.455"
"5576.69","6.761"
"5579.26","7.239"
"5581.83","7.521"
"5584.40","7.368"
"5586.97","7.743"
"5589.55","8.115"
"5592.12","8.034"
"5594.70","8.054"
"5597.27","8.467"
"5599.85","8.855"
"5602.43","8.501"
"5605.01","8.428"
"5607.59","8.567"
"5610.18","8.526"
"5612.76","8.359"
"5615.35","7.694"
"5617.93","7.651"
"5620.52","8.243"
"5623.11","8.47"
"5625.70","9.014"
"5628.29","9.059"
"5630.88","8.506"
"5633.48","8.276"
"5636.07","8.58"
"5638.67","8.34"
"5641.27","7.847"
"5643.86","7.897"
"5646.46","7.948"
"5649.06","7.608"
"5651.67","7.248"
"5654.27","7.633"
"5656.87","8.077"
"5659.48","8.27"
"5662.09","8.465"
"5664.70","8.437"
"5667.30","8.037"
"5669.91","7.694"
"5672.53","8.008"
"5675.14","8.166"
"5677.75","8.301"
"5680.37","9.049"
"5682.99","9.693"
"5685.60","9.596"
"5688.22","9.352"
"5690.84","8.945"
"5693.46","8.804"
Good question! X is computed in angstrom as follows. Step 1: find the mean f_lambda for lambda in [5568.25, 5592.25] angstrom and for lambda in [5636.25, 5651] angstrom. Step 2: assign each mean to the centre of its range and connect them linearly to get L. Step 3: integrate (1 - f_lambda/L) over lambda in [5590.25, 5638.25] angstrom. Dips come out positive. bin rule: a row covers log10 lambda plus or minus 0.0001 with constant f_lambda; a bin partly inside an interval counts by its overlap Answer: -3.7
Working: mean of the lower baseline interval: 7.63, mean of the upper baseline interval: 7.95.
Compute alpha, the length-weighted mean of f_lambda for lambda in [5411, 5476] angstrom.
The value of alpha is 8.3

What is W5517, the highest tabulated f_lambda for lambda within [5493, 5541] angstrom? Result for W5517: 8.919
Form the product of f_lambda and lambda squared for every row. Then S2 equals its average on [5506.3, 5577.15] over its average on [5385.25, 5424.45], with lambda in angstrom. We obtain 1.11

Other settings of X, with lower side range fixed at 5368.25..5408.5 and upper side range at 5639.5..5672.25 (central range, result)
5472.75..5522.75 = -3.1 angstrom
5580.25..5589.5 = 0.3 angstrom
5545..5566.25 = -1.5 angstrom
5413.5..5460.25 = -3.7 angstrom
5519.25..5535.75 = -0.9 angstrom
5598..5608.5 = -0.9 angstrom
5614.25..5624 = -0.1 angstrom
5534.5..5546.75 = -0.3 angstrom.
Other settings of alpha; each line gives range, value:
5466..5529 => 8.26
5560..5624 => 8.09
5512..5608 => 8.16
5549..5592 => 8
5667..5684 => 8.42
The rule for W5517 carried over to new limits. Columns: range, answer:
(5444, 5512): 8.808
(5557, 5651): 9.059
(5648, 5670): 8.465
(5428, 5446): 8.48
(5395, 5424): 8.457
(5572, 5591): 8.115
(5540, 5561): 8.595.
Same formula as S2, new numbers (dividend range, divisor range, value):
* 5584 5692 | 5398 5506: 1.09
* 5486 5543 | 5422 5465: 1.02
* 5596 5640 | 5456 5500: 1.08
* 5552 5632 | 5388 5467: 1.07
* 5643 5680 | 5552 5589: 1.04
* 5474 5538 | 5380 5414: 1.12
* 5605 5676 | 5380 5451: 1.10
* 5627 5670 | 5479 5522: 1.03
